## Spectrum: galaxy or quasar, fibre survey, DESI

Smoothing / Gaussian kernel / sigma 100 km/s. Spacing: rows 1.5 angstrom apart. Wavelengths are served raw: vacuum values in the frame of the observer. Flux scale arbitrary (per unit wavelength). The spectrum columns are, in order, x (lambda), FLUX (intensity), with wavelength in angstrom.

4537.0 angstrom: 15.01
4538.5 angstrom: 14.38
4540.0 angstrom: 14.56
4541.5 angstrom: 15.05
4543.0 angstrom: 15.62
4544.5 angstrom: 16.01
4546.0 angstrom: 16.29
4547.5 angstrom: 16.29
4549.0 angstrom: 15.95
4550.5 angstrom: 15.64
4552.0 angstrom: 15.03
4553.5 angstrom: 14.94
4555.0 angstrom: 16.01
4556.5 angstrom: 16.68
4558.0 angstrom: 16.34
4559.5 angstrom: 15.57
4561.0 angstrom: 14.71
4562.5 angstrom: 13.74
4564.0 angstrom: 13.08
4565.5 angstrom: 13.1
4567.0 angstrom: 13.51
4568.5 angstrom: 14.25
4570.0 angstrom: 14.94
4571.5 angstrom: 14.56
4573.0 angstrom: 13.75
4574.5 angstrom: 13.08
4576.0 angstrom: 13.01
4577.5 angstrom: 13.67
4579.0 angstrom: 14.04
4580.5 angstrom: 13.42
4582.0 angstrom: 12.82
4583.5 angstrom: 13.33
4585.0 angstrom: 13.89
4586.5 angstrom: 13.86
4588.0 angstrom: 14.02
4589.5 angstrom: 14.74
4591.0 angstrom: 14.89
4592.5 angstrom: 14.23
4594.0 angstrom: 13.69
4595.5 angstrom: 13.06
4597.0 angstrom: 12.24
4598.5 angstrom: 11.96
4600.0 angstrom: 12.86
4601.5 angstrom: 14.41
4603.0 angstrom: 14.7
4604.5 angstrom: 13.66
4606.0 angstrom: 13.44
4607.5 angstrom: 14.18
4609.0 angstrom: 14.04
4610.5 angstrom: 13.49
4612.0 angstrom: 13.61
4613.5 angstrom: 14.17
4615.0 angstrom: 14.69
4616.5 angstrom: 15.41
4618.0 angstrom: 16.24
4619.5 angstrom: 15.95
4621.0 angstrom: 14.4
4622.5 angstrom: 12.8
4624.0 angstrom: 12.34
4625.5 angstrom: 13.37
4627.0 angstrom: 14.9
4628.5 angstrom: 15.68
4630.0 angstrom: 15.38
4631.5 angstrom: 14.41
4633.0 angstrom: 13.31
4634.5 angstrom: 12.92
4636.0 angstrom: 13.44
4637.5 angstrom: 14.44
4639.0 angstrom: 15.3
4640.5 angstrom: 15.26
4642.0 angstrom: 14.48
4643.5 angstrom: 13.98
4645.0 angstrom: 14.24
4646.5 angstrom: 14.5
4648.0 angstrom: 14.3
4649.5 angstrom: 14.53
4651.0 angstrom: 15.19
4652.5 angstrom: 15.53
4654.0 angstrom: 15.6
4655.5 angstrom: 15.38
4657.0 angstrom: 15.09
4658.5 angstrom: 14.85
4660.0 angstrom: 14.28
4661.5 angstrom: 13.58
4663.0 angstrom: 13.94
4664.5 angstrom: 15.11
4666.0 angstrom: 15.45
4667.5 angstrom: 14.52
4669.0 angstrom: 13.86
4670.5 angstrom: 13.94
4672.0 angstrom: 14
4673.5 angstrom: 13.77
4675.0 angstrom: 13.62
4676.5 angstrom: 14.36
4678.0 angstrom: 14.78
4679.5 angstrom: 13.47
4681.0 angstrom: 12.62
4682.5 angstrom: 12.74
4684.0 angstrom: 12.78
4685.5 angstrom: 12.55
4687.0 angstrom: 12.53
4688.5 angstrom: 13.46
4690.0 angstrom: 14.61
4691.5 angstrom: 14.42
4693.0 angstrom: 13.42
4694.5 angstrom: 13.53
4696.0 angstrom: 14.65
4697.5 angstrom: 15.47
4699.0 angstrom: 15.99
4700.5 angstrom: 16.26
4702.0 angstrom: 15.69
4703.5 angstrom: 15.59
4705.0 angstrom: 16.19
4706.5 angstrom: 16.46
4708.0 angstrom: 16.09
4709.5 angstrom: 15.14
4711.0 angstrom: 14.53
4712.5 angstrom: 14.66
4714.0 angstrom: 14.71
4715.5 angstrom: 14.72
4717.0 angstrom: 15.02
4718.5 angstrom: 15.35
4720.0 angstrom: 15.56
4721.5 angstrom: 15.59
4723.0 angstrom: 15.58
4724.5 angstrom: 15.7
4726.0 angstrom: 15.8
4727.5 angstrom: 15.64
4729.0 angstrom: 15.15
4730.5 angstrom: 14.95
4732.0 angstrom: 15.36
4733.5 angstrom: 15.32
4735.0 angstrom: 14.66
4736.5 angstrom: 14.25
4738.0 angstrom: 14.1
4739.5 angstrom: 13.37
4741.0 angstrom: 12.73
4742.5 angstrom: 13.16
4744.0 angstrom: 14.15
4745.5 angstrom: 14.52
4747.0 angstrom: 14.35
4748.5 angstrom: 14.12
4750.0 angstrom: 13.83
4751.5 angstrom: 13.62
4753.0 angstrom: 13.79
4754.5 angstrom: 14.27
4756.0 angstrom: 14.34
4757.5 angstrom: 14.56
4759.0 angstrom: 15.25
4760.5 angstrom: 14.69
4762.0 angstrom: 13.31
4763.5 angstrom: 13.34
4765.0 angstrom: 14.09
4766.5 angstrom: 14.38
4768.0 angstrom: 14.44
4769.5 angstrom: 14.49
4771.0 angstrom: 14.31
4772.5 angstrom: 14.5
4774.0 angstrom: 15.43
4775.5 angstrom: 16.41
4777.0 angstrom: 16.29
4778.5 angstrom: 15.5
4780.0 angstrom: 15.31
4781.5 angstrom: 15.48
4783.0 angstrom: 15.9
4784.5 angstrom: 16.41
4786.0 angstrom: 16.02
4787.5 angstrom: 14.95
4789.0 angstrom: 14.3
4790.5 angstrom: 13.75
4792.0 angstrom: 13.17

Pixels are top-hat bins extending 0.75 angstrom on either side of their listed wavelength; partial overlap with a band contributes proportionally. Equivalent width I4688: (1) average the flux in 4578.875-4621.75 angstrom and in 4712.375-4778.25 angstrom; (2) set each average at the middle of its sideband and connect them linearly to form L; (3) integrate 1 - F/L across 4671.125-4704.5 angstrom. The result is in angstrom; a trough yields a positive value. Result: 0.6 angstrom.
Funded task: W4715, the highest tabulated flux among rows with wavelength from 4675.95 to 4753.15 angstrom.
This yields 16.46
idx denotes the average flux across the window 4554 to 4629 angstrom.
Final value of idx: 14.1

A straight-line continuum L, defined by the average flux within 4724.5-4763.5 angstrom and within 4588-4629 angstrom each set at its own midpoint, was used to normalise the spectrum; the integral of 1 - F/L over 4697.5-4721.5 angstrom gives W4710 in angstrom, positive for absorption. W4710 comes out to -2.0 angstrom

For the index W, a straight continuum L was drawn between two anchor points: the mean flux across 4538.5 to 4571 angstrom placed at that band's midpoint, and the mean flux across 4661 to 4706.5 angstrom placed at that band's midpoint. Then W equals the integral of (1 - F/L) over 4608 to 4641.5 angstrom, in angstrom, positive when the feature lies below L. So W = 0.69 angstrom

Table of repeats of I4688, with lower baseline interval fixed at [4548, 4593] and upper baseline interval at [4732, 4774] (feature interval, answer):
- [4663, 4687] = 0.8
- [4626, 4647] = -0.2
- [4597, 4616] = 0.8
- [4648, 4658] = -0.6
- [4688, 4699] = -0.1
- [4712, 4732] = -1.5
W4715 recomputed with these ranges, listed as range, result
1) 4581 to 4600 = 14.89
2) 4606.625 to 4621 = 16.24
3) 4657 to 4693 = 15.45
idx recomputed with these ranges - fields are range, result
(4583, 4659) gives 14.2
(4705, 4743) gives 15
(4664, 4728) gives 14.6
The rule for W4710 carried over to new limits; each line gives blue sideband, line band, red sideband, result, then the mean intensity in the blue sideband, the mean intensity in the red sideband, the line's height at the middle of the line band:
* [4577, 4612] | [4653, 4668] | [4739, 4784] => -0.86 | 13.7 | 14.5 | 14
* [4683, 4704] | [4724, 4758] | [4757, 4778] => 0.33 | 14.3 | 14.7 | 14.6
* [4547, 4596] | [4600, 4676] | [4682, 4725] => 1.05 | 14.4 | 14.8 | 14.6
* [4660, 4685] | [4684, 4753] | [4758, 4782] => -1.73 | 13.9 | 14.8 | 14.3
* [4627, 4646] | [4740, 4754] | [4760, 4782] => 0.87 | 14.4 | 14.8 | 14.7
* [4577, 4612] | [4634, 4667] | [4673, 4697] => -2.40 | 13.7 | 13.6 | 13.6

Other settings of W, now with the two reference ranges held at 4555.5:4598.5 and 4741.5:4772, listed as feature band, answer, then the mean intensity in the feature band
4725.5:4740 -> -0.8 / 14.9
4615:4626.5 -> -0.3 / 14.4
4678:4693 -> 0.8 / 13.3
